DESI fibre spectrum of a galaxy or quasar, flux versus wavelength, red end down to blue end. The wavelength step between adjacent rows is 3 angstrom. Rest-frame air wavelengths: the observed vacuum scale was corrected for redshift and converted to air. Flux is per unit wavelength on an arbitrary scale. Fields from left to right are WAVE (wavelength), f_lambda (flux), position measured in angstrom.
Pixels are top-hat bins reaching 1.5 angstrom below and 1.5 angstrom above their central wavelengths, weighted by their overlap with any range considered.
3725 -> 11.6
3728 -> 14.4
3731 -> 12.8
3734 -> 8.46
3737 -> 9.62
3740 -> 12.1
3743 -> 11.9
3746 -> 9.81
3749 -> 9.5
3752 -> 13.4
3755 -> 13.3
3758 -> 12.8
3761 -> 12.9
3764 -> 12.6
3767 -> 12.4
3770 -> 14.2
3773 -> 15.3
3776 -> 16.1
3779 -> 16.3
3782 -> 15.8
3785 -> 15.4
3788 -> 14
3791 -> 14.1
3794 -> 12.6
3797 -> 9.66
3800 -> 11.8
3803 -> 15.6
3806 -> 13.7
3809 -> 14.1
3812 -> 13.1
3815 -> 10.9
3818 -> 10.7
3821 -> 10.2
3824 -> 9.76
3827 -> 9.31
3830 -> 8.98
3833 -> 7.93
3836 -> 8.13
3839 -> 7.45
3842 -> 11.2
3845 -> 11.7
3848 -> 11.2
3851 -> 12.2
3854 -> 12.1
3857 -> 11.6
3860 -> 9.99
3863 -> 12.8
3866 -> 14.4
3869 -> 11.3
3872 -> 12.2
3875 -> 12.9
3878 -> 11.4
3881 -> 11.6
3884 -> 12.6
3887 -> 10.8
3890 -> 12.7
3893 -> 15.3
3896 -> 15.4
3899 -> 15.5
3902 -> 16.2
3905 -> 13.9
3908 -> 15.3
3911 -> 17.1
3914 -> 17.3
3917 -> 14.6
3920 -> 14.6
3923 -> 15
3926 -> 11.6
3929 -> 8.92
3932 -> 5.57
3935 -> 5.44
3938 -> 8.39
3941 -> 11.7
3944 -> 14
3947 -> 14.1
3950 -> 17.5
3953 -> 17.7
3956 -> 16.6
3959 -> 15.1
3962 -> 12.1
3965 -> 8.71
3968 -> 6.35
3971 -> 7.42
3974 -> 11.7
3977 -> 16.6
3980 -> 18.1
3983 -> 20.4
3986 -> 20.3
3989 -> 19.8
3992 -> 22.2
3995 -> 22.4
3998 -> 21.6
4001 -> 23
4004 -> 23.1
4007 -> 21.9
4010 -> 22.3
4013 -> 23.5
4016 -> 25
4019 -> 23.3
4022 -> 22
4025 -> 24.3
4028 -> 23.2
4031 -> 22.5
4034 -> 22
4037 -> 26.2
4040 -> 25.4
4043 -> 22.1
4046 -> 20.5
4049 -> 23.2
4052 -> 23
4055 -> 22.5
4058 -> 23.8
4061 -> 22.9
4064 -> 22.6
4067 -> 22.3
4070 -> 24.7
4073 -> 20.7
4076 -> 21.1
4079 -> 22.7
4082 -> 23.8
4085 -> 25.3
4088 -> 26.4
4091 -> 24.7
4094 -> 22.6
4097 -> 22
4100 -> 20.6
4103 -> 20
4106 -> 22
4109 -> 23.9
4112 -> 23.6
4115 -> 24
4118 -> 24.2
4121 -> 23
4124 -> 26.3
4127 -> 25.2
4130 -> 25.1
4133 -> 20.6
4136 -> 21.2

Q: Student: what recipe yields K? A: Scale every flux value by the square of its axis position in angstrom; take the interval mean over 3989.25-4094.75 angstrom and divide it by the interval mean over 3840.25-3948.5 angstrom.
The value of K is 1.98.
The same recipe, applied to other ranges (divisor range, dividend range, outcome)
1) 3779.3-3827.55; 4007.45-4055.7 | 2.05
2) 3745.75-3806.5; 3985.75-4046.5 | 1.91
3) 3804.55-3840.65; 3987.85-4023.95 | 2.40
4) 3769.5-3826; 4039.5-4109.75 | 1.98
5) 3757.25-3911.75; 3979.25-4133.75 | 2.03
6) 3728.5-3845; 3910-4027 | 1.51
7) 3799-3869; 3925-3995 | 1.30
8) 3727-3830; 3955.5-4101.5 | 1.90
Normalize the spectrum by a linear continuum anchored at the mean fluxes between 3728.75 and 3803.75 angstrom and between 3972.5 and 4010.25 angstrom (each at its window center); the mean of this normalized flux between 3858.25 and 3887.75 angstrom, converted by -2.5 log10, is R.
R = 0.33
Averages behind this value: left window 12.9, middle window 12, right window 20.2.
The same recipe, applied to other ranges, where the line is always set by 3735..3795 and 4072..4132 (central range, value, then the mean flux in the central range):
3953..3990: 0.320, 14.5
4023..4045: -0.109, 23.6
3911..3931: 0.285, 13.7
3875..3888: 0.378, 11.8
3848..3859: 0.323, 11.8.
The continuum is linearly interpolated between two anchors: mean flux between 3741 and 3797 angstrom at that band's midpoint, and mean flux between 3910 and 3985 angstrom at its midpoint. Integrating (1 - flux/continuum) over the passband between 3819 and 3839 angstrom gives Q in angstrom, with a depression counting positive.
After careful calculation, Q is 6.47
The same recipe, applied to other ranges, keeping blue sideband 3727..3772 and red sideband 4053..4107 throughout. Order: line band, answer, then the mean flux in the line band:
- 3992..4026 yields -4.0 angstrom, 22.9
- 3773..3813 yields -2.0 angstrom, 14.1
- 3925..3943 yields 9.4 angstrom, 8.67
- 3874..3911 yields 6.5 angstrom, 13.8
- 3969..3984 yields 3.9 angstrom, 14.4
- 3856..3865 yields 2.3 angstrom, 11.6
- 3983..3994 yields -0.5 angstrom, 20.8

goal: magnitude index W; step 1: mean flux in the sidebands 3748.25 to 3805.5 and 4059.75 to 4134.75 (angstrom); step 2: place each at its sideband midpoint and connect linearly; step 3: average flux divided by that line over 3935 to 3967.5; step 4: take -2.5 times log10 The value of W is 0.404 mag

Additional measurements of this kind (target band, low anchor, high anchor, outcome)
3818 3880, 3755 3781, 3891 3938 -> 0.25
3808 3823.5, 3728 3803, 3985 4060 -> 0.26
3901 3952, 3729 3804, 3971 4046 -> 0.38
